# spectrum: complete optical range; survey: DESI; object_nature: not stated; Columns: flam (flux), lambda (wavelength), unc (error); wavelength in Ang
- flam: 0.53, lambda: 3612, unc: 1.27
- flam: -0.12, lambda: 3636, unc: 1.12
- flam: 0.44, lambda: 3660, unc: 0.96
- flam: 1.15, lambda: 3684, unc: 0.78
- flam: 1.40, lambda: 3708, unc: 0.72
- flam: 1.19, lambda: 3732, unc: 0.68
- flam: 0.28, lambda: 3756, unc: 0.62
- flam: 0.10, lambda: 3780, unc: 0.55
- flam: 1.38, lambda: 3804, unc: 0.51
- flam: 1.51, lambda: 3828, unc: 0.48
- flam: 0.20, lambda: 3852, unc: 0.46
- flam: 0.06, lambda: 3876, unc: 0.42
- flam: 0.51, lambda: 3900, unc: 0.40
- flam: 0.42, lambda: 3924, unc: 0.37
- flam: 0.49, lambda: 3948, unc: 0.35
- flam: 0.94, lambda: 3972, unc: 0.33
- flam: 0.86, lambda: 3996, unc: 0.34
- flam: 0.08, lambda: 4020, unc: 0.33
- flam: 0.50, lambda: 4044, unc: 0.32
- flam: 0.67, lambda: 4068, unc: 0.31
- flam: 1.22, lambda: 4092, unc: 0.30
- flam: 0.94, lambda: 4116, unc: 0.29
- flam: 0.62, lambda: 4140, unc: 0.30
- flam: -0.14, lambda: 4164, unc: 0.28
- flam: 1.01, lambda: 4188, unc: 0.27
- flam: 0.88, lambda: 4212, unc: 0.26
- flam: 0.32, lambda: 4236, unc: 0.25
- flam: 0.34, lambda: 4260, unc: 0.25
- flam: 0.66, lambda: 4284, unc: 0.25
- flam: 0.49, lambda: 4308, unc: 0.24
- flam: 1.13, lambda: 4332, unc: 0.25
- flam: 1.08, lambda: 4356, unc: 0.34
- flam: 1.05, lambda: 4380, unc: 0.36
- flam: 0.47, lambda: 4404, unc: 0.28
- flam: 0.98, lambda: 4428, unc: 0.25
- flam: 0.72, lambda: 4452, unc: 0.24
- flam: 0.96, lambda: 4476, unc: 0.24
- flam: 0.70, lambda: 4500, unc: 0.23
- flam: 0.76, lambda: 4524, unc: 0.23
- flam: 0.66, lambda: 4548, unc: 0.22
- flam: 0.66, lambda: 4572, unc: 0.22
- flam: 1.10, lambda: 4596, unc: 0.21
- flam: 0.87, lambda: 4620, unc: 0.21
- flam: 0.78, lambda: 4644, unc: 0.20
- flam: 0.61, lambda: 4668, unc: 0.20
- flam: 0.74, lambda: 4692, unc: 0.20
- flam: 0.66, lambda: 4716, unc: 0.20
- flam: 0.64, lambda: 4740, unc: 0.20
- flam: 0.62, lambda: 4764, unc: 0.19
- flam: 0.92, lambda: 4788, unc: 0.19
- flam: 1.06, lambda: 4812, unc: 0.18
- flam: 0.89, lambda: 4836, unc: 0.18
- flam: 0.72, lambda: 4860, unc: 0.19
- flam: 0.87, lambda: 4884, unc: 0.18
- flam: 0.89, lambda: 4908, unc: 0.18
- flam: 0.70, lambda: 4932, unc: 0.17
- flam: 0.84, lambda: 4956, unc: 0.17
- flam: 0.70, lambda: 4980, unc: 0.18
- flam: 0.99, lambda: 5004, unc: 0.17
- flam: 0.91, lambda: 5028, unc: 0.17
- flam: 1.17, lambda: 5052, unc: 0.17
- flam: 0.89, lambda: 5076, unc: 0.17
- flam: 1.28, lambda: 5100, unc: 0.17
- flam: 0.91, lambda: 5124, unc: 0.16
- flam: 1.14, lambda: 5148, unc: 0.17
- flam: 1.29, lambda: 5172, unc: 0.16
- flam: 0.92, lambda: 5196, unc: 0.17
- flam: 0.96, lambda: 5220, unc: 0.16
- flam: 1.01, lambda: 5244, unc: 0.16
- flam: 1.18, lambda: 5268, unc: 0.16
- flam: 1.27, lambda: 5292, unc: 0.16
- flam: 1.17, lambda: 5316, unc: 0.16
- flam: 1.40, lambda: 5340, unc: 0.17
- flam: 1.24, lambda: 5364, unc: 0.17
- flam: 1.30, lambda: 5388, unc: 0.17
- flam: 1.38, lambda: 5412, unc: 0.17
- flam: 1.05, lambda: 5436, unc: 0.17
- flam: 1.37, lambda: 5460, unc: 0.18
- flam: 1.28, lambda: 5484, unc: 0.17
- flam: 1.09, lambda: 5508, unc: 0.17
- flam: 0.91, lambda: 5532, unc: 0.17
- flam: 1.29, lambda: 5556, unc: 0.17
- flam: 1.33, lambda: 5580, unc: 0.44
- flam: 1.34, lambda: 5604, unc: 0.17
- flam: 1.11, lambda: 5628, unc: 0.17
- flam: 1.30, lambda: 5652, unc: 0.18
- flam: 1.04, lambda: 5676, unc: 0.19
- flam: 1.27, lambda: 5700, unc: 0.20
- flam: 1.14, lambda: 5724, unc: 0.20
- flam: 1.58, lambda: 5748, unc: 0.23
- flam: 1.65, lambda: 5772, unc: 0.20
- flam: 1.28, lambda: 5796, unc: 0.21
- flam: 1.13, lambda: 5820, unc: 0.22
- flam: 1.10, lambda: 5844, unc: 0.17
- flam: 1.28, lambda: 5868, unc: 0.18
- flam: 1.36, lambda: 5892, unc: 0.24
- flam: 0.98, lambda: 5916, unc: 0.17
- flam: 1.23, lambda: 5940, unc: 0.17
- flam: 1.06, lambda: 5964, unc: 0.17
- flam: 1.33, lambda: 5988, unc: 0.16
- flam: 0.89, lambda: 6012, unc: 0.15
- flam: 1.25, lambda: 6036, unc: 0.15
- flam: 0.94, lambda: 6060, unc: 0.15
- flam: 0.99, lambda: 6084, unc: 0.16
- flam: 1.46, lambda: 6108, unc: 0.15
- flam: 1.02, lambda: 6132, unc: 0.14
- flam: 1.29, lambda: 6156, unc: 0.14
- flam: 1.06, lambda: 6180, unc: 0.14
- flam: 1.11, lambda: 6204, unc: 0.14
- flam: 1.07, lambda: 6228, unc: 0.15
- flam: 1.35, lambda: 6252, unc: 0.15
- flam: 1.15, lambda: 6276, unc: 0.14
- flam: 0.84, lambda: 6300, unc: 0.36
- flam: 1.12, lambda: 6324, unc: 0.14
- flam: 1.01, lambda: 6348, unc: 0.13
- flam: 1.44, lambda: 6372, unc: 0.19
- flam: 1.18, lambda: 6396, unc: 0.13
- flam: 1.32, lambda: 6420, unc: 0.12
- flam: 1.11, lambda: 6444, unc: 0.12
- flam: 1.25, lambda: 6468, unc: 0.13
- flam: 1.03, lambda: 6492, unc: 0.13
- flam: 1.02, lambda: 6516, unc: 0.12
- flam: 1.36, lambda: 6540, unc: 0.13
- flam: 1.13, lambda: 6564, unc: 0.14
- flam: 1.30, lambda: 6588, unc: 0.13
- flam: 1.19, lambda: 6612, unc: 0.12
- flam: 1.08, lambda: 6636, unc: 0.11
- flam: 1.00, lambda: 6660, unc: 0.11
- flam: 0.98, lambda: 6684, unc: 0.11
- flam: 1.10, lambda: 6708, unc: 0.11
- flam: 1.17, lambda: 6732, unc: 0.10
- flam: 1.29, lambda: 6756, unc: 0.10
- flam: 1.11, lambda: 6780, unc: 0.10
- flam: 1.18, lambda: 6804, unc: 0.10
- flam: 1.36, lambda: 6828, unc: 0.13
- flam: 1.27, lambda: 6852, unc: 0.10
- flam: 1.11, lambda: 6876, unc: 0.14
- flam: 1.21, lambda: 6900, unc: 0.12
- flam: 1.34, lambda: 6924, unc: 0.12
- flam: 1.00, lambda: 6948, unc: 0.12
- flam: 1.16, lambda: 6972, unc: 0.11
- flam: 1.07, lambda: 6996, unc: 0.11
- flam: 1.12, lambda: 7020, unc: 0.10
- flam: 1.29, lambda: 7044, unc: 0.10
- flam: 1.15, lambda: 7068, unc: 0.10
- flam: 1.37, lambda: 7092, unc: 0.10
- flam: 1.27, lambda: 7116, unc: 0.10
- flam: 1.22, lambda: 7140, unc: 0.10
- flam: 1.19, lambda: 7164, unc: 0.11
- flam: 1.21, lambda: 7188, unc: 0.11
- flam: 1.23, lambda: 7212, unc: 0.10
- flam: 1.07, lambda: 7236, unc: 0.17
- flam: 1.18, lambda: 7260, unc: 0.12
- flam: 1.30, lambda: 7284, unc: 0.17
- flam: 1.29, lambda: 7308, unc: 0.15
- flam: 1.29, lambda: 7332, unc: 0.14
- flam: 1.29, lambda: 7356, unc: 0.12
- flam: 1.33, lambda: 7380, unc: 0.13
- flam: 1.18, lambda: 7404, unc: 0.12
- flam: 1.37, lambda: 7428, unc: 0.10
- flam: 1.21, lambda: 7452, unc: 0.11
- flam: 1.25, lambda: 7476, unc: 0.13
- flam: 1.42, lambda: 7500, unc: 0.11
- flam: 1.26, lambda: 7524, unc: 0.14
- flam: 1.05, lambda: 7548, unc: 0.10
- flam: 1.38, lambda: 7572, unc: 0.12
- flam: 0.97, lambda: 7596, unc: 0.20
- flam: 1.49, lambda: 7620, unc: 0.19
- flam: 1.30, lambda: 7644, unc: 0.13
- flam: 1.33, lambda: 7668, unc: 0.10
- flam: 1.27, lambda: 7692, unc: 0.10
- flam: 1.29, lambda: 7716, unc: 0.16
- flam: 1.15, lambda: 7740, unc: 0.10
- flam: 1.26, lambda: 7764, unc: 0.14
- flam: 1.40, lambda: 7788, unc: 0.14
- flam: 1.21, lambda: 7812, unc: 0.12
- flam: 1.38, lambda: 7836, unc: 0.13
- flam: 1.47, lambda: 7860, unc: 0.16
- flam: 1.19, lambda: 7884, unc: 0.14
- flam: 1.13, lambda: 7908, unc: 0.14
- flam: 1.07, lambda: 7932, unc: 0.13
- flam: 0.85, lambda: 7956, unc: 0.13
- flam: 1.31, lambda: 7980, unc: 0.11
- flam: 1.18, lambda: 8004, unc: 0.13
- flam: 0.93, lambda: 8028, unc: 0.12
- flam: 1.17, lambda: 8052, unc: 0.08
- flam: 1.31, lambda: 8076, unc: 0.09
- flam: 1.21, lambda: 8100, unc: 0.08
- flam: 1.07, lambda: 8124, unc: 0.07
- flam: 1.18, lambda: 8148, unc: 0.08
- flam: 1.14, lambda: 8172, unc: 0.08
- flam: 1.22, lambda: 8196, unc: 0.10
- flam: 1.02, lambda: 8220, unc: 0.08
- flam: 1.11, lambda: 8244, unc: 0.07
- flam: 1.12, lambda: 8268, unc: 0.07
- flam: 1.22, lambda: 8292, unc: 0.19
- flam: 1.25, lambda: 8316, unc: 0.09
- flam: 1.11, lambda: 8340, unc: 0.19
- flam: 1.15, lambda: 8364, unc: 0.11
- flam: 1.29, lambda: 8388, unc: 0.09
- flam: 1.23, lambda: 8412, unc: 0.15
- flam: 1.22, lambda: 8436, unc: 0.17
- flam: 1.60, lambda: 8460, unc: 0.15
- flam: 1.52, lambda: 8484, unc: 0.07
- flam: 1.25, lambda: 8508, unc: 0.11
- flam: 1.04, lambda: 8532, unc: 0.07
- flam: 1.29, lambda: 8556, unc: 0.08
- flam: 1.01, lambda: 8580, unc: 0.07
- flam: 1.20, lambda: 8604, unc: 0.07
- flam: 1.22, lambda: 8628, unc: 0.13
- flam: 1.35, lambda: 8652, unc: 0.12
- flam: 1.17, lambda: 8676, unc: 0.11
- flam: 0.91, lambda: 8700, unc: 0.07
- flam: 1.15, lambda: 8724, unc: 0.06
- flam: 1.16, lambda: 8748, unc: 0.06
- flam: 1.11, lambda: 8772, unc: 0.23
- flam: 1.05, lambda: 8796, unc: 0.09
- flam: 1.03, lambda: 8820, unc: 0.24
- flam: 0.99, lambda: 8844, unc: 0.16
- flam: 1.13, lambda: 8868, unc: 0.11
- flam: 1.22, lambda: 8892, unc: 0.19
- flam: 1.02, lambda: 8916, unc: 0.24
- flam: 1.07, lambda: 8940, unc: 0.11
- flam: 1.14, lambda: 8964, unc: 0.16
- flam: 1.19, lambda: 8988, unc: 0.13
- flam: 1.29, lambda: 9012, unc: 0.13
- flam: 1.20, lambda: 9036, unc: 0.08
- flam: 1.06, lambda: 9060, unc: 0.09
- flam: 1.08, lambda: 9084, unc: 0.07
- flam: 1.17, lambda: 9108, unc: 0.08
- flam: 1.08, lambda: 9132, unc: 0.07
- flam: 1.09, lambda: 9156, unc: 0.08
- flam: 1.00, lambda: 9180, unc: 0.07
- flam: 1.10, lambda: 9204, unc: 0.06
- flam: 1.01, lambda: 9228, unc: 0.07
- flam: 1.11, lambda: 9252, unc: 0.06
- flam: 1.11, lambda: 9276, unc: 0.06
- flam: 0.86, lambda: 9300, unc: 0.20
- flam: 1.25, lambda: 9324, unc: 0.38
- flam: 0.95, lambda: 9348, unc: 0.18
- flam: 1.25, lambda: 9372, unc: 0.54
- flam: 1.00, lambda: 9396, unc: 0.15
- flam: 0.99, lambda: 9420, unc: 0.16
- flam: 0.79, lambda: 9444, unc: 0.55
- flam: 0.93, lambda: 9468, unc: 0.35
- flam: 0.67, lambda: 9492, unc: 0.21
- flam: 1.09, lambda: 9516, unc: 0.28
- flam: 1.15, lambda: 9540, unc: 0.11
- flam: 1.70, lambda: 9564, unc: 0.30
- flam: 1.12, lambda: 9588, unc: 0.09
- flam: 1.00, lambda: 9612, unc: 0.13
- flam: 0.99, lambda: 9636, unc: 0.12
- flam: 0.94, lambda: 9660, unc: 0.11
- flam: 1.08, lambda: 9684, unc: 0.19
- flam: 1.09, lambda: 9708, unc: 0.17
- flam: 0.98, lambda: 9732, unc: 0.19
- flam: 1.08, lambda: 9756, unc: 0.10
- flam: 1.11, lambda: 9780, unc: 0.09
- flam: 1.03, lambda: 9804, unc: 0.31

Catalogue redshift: 0.29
